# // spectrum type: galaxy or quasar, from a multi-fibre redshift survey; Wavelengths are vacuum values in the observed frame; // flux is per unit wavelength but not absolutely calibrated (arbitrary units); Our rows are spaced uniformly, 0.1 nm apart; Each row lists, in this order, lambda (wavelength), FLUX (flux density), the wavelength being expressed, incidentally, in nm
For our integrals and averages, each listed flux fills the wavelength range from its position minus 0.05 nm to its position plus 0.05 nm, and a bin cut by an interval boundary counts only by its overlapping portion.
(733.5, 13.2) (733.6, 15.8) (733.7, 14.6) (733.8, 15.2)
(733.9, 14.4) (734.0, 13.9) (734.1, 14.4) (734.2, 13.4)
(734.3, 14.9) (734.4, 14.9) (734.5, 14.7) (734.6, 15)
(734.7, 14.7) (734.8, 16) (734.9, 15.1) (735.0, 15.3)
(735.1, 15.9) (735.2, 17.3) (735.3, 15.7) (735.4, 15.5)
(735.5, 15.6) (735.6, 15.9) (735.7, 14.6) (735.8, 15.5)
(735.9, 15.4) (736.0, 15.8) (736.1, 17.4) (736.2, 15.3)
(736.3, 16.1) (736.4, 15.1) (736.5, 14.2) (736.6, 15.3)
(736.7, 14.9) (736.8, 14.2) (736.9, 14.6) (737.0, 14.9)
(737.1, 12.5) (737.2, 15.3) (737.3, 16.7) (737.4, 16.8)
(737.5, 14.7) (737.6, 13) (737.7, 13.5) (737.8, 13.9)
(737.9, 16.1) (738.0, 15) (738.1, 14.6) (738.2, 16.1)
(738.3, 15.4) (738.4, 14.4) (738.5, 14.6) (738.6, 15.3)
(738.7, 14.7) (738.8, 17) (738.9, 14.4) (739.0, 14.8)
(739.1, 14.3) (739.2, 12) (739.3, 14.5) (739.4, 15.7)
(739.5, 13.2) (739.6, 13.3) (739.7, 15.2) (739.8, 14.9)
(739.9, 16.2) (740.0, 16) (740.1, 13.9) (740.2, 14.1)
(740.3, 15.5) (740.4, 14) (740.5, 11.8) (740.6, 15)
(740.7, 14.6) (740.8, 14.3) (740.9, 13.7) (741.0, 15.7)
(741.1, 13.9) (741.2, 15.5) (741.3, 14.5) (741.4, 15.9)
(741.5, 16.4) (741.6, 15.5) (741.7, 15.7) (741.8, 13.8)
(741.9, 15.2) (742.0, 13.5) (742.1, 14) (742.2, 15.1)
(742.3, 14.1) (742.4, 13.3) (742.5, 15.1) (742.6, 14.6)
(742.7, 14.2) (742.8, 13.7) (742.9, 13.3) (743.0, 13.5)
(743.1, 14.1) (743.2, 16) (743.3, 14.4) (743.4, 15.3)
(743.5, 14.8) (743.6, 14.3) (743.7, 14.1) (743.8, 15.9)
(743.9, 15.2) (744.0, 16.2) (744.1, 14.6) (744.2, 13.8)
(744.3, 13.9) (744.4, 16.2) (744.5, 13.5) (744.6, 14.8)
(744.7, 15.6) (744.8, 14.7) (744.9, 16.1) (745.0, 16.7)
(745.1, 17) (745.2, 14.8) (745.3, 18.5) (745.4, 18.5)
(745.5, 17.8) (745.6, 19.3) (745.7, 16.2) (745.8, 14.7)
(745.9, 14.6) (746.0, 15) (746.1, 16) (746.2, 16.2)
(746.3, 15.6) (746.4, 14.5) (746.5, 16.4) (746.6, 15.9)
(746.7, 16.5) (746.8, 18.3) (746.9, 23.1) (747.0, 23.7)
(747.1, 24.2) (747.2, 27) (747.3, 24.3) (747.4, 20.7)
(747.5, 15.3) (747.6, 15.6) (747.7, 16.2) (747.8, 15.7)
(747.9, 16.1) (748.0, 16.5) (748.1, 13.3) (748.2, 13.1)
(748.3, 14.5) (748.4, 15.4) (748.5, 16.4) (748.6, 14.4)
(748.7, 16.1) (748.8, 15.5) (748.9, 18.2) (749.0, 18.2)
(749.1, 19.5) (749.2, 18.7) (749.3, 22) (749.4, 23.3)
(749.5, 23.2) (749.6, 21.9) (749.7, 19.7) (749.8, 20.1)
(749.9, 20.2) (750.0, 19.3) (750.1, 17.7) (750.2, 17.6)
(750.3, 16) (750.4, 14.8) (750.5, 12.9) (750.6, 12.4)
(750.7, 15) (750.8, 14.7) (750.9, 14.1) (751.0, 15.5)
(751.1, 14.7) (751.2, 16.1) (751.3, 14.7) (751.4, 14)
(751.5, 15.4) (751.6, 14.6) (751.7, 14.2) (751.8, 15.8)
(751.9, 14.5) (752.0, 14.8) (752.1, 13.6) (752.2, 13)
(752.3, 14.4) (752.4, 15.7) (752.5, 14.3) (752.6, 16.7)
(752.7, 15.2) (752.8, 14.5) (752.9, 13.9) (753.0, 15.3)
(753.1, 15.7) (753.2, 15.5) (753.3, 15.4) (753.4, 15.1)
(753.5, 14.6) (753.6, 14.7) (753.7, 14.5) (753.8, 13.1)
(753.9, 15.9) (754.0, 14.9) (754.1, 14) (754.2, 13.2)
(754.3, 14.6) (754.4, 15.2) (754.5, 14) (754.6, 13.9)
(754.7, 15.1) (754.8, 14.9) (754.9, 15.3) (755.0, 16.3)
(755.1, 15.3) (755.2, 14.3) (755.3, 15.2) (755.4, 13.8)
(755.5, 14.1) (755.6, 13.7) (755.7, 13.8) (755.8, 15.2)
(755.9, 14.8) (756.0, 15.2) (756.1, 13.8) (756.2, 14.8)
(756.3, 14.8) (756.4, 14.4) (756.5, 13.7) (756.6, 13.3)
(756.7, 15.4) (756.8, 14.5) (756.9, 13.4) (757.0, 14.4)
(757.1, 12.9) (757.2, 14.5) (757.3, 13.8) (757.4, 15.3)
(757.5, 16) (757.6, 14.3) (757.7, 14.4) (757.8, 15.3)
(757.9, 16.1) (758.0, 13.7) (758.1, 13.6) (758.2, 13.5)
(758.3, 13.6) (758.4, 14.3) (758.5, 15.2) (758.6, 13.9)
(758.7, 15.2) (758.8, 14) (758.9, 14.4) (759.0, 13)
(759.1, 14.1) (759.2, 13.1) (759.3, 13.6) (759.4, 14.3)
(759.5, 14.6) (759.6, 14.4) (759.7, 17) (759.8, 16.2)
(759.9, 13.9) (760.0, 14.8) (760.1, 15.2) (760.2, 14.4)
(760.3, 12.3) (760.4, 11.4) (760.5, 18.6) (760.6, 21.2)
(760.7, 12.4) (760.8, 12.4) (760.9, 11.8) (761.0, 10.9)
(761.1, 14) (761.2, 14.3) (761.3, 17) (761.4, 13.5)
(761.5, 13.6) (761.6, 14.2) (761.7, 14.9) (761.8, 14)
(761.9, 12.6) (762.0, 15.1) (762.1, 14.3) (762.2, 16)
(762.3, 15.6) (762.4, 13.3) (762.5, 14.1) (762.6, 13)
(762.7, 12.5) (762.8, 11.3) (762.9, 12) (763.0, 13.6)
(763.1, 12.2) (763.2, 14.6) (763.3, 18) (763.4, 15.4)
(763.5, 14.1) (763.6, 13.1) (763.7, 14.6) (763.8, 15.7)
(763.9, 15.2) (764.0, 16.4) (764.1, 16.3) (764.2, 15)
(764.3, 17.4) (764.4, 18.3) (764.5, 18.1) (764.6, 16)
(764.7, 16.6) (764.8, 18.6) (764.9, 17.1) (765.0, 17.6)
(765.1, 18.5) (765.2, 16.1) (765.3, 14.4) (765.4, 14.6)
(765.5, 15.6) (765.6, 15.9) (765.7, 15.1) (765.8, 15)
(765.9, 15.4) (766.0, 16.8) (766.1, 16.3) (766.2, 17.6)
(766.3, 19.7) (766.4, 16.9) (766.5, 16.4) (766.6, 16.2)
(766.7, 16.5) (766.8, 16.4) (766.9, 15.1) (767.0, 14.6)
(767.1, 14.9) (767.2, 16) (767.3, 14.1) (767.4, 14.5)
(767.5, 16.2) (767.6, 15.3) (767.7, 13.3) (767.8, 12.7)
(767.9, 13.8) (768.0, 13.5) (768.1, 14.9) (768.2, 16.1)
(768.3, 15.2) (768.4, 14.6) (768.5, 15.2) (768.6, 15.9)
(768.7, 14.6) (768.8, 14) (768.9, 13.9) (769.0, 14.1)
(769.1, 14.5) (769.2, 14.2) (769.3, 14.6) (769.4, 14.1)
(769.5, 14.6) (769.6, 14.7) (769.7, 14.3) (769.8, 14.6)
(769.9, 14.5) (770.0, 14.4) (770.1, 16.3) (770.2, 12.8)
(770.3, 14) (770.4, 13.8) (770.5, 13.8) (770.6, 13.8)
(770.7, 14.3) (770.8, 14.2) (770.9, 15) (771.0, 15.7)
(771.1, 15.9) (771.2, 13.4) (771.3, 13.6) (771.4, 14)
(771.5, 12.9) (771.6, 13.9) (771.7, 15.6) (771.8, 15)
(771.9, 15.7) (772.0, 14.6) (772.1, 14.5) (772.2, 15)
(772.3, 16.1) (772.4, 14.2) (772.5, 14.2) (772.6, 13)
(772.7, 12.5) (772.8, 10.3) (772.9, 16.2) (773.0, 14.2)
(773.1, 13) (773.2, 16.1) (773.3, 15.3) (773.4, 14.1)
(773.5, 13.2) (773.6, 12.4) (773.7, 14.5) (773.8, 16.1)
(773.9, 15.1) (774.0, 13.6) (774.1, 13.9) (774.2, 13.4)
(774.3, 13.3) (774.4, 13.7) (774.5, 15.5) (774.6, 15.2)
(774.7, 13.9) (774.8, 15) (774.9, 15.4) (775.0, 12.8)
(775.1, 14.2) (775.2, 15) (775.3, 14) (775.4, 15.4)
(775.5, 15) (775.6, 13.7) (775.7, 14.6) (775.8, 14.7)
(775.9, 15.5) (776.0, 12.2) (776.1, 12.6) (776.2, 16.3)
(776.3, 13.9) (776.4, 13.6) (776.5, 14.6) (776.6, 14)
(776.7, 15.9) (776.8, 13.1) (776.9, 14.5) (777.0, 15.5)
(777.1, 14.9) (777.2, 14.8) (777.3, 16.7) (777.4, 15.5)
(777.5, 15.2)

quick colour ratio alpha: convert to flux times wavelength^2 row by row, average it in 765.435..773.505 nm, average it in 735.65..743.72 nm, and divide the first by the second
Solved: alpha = 1.09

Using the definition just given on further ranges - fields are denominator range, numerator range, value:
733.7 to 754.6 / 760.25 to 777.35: 1.01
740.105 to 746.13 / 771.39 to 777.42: 1.04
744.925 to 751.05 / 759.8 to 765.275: 0.89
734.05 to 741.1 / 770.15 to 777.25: 1.06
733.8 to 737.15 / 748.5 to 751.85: 1.17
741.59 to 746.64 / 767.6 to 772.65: 1.02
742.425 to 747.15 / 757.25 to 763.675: 0.93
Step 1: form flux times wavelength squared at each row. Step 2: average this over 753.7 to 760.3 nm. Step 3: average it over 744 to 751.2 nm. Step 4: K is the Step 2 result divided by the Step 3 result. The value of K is 0.9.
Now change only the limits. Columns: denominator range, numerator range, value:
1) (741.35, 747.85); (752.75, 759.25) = 0.93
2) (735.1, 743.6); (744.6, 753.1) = 1.16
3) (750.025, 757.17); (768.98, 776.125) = 1.02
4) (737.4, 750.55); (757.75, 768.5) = 0.98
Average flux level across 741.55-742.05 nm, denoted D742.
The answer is 14.7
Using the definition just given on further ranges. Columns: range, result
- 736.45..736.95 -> 14.6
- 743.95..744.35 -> 14.6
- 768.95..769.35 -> 14.4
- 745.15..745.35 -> 16.7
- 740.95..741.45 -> 15.1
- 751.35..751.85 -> 14.8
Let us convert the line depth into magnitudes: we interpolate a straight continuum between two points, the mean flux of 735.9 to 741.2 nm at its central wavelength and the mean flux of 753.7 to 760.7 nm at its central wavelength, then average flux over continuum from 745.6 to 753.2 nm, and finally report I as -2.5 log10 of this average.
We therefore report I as -0.14 mag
